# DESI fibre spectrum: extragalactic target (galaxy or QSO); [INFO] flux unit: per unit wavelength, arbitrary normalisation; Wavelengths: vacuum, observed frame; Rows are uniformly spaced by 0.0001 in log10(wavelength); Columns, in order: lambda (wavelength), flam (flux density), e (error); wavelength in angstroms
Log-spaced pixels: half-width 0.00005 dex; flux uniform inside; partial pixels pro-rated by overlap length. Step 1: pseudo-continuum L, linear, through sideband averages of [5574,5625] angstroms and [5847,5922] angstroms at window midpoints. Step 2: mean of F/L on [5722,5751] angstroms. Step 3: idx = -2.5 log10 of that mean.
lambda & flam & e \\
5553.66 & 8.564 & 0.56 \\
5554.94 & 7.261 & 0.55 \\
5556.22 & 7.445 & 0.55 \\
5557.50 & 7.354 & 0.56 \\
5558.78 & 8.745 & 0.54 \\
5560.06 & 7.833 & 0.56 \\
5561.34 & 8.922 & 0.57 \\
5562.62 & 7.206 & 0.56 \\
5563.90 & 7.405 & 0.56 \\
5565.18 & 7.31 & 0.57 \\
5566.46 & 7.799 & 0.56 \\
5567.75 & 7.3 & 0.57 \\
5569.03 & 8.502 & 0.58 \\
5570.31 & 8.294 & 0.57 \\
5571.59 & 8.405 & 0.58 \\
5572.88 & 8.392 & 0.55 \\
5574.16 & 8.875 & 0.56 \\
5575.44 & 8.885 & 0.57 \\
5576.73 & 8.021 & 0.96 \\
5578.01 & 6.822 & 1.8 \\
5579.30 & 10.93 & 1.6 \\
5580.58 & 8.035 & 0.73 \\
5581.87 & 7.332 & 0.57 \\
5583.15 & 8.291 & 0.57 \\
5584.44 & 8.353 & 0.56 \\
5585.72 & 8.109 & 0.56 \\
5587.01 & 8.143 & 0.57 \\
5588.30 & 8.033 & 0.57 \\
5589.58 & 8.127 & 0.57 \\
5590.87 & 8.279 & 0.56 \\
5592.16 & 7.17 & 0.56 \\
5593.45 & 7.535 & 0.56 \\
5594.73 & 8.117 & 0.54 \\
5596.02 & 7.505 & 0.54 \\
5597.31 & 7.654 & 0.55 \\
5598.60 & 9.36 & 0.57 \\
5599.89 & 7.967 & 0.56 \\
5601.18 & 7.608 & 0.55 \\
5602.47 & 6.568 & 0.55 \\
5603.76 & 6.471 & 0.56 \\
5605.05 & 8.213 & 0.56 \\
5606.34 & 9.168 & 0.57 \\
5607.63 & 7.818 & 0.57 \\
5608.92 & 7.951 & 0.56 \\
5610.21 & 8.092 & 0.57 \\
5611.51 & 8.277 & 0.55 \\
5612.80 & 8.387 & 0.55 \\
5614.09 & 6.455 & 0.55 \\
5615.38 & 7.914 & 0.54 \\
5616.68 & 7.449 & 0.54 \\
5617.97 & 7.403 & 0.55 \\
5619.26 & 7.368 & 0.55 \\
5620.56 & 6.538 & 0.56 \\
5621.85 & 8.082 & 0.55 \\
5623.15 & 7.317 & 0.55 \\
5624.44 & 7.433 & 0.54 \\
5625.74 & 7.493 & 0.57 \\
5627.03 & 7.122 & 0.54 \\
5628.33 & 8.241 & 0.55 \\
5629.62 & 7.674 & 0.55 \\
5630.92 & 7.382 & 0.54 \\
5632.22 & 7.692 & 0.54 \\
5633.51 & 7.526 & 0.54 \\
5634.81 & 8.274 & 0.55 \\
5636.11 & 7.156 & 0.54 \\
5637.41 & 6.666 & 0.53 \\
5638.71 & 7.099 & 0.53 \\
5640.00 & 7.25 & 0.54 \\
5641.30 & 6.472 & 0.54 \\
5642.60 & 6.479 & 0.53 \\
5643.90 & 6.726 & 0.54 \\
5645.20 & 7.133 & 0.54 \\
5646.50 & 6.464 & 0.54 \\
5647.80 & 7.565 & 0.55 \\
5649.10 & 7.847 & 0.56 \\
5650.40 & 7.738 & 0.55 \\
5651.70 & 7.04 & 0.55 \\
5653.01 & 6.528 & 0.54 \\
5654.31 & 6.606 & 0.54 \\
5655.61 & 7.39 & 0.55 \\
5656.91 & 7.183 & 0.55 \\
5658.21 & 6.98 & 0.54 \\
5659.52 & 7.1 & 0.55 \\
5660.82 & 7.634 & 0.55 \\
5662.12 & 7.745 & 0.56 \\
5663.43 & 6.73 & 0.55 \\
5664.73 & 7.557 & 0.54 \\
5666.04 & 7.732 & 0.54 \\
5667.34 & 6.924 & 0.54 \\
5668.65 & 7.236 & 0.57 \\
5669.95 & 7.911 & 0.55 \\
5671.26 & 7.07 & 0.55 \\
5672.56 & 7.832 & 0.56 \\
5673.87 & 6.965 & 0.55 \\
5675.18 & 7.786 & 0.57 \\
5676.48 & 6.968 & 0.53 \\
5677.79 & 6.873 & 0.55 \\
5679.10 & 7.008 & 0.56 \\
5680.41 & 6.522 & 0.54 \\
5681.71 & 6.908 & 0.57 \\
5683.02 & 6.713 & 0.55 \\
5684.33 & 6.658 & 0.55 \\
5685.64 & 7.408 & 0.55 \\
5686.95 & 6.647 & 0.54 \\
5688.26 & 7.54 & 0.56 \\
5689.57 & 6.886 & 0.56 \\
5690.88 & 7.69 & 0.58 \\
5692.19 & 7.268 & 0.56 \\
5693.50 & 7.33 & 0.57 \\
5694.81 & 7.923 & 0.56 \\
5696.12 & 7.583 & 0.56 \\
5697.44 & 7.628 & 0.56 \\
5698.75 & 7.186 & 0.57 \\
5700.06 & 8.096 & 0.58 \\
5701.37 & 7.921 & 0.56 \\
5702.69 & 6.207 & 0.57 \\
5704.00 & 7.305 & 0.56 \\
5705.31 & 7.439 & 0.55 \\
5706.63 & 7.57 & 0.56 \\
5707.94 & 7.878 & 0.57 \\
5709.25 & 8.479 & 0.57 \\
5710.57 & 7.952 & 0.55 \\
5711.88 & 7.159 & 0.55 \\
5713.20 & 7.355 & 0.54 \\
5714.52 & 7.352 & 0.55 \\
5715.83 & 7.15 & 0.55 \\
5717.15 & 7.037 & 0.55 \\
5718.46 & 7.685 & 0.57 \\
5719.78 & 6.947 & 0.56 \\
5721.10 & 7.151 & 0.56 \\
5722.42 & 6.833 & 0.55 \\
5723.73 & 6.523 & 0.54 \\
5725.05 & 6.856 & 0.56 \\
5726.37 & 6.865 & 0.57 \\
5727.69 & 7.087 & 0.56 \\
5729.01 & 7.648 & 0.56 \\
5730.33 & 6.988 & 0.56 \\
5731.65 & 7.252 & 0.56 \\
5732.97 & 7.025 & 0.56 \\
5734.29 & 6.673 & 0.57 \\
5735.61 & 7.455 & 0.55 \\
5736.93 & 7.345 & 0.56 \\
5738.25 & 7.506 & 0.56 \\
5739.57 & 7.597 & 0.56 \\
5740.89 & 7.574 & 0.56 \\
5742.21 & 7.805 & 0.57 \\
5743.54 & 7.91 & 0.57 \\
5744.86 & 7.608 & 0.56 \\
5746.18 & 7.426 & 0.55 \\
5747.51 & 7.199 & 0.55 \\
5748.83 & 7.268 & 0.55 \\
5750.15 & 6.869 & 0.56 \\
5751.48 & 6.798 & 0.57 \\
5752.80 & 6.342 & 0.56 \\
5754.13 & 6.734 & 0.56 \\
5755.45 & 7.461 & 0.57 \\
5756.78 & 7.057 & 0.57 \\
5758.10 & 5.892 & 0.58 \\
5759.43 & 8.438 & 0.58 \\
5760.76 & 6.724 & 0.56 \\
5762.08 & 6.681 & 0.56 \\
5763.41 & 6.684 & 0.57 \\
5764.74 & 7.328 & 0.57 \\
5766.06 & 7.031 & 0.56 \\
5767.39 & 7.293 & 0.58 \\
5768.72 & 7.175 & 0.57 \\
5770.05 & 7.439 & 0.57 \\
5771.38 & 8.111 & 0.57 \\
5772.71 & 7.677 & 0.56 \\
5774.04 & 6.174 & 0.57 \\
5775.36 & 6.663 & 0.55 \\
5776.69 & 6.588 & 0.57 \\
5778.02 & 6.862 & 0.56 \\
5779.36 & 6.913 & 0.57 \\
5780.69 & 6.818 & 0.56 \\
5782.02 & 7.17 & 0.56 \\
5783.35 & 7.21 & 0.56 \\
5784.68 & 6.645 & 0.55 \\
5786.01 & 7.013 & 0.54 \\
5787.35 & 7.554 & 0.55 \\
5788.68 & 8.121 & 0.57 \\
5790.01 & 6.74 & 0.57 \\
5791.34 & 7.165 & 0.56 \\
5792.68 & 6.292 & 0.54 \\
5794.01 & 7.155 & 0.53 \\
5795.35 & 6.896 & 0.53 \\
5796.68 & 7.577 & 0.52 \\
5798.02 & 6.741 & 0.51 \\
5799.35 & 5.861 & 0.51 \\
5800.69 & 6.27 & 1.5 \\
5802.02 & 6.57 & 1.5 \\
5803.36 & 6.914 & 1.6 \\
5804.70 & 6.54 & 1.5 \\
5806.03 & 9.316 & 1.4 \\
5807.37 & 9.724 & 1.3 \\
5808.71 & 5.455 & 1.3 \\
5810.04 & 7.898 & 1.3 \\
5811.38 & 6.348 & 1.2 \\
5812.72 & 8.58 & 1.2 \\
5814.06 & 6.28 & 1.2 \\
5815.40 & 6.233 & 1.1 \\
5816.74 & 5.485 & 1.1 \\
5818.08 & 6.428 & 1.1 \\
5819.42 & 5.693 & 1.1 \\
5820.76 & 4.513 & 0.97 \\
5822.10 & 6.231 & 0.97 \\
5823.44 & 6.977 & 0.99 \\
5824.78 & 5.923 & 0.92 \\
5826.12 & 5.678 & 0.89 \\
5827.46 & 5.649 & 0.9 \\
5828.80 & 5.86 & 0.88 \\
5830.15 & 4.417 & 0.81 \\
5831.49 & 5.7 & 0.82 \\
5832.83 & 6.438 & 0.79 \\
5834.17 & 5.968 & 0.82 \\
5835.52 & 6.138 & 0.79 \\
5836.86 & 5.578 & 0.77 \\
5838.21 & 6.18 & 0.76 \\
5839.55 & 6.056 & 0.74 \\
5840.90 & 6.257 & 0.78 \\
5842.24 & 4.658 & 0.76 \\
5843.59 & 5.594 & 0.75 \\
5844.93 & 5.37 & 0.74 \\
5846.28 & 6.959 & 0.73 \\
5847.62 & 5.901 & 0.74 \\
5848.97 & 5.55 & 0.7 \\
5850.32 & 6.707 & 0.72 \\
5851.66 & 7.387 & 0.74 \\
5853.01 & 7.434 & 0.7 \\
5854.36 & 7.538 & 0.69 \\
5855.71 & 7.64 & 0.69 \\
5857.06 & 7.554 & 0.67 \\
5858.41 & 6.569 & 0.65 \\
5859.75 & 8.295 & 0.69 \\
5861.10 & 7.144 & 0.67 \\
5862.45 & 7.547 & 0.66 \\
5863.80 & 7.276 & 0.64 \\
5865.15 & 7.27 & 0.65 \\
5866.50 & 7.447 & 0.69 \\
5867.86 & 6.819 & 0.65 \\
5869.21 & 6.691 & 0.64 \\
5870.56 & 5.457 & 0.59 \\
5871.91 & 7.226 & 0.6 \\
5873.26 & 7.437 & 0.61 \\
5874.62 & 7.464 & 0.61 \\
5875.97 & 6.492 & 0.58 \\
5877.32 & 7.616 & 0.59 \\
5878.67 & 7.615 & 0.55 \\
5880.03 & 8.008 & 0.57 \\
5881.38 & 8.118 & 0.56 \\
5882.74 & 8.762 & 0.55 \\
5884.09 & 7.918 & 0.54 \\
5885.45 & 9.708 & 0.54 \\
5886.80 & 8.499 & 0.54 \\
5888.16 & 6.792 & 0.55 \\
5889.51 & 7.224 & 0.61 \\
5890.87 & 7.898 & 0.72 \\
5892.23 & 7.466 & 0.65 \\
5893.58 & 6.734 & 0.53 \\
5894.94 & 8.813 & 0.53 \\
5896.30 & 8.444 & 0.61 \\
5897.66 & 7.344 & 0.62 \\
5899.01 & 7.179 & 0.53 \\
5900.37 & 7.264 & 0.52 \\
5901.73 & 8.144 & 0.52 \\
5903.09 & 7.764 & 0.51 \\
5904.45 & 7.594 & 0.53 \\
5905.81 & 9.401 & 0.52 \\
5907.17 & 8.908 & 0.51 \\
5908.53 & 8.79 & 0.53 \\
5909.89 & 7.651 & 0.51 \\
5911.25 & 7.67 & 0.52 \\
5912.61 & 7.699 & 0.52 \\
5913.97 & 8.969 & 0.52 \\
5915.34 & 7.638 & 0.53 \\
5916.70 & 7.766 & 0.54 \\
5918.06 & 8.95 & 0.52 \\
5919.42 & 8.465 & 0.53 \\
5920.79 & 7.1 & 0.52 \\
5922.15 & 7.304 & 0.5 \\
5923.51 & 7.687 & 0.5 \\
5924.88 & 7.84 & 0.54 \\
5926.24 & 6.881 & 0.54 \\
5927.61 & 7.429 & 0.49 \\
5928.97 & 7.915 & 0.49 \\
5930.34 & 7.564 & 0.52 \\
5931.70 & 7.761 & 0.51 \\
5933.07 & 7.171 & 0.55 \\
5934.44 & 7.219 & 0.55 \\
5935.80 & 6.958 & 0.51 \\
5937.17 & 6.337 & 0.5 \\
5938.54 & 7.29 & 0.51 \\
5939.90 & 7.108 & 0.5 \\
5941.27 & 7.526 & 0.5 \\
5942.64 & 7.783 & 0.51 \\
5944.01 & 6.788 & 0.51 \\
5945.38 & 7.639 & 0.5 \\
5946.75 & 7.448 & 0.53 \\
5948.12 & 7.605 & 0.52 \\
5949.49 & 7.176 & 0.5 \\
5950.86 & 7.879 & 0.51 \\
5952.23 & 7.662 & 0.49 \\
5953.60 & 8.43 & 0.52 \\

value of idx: 0.07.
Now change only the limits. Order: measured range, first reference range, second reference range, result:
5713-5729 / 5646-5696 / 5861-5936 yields 0.035 mag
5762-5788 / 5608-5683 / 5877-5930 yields 0.083 mag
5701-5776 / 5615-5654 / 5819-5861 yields -0.073 mag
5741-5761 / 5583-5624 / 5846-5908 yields 0.067 mag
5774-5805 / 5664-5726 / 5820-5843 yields -0.104 mag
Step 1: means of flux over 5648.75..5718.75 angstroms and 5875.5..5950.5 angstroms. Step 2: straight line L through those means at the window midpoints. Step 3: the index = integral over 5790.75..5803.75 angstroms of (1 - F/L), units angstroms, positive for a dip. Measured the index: 1.3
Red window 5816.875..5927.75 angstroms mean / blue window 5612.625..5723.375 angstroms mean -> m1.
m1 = 0.98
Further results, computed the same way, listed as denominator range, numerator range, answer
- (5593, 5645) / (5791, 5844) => 0.85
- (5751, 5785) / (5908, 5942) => 1.09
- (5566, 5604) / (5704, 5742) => 0.91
